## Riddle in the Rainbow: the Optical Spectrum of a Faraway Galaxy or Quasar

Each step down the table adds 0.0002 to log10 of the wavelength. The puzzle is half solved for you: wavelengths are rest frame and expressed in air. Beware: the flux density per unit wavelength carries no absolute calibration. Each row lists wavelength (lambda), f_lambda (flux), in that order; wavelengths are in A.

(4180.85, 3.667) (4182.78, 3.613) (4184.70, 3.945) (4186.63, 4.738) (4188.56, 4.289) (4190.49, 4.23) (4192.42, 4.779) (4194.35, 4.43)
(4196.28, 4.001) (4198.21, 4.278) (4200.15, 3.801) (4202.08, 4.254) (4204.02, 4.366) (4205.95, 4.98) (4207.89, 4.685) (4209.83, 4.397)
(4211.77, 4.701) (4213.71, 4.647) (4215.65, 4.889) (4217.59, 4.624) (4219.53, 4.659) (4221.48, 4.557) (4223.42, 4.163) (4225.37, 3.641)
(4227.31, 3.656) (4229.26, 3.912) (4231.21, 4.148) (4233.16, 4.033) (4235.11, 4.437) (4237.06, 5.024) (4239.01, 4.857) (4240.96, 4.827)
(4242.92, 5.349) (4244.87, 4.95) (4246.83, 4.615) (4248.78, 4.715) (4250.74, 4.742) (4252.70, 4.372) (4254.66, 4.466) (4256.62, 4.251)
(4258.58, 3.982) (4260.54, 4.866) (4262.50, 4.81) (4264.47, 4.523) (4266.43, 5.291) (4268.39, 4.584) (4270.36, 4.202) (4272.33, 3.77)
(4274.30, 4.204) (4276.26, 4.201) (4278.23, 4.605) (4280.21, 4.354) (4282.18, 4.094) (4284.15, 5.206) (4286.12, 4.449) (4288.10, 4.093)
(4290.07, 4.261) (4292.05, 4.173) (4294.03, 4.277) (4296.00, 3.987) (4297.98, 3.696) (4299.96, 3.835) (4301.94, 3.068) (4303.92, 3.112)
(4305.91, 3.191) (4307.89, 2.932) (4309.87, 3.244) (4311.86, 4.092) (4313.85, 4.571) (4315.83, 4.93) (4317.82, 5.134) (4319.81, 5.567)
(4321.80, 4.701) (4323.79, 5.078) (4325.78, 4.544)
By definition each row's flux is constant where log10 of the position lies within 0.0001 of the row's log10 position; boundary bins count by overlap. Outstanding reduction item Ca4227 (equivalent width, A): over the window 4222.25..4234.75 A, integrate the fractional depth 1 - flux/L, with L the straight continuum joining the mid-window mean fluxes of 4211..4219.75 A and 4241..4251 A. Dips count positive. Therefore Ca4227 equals 2.1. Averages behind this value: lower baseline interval 4.71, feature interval 3.96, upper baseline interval 4.88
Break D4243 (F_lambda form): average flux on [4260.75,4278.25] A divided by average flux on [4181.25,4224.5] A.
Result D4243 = 1.02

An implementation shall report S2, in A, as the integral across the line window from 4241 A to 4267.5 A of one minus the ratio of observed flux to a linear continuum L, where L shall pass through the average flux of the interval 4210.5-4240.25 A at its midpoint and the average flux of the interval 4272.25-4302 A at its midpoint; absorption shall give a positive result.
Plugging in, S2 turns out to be -2.41 A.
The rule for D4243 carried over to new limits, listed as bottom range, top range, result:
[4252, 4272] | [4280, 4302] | 0.92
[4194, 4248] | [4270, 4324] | 0.93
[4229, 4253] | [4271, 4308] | 0.86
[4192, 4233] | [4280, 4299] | 0.98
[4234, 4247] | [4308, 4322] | 0.92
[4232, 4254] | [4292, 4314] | 0.77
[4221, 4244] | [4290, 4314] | 0.84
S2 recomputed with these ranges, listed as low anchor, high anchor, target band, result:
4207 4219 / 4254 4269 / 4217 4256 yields 1.2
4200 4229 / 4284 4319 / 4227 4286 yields -4.3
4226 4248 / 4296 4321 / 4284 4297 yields -0.6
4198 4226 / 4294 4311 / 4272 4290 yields -3.3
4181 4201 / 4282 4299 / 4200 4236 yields -1.3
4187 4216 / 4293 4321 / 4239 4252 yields -1.8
